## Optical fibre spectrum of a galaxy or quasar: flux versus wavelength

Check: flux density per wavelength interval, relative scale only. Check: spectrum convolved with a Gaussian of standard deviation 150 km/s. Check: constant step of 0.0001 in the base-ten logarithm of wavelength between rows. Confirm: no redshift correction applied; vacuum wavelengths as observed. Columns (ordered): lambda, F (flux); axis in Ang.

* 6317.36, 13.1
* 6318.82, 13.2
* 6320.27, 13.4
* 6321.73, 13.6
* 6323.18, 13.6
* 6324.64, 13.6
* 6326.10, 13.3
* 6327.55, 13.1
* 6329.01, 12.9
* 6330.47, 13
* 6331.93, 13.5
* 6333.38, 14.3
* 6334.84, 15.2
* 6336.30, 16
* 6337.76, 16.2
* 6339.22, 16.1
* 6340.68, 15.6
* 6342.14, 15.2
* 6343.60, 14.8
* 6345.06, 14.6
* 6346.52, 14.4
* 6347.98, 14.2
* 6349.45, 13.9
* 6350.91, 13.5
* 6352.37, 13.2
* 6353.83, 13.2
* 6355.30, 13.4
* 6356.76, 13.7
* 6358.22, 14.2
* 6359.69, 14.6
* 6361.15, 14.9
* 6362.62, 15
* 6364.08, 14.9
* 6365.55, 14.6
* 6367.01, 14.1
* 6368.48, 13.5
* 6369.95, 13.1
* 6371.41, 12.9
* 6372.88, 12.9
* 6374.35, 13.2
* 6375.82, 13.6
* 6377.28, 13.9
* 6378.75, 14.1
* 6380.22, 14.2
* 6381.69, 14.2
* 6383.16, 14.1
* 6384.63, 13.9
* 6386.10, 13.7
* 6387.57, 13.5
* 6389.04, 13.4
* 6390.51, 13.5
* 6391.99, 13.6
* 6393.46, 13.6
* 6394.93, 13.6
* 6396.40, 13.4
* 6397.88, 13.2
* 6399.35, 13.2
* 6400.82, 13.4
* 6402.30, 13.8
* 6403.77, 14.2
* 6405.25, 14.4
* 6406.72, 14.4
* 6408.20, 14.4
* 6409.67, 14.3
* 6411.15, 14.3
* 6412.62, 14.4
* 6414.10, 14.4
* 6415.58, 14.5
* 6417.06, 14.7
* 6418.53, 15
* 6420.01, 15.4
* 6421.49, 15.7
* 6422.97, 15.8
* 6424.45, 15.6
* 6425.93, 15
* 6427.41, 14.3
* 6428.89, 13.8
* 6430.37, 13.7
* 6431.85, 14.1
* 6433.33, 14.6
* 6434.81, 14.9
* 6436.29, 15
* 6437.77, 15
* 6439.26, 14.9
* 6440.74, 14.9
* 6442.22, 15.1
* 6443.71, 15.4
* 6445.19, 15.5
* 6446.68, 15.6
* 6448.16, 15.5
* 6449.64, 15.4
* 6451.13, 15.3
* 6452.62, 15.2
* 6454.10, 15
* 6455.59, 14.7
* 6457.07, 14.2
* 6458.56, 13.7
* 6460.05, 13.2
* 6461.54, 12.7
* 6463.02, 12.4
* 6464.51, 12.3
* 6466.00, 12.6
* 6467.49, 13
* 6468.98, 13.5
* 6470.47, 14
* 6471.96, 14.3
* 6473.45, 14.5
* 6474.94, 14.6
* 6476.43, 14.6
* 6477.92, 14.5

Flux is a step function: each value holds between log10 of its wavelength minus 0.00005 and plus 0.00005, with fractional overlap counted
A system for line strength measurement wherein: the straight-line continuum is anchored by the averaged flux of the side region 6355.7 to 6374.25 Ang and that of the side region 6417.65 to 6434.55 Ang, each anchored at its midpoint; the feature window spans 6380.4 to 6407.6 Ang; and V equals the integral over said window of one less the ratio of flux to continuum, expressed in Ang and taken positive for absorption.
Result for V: 1.2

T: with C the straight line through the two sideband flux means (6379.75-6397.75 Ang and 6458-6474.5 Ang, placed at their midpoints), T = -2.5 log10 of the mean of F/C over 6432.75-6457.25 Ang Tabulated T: -0.128 mag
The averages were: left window 13.7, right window 13.3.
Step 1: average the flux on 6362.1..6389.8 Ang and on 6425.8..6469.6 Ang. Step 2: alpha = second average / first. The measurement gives 1.04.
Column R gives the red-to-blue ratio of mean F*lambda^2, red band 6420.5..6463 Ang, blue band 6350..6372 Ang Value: 1.1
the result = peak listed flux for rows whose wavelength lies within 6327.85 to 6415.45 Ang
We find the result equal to 16.2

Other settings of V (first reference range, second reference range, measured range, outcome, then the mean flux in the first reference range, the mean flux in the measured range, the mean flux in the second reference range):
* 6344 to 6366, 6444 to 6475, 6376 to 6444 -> -0.69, 14.2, 14.3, 14.2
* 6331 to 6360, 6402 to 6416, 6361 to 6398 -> 1.57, 14.5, 13.8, 14.3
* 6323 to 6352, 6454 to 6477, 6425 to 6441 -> -0.84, 14.3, 14.6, 13.7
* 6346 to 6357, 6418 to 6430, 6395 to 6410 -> 0.80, 13.7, 13.8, 15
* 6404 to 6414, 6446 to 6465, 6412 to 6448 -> -1.46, 14.4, 14.9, 14.3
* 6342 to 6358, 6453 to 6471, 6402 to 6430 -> -2.00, 14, 14.7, 13.5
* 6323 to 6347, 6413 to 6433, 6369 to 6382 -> 0.93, 14.5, 13.5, 14.8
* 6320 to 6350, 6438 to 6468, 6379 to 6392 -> 0.47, 14.3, 13.8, 14.3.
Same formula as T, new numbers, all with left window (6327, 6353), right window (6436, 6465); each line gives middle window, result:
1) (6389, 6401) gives 0.083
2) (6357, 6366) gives -0.014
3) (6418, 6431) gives -0.029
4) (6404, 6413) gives 0.012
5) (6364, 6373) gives 0.061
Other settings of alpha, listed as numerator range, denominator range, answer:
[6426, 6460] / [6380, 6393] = 1.07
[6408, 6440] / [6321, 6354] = 1.03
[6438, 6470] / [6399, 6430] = 0.98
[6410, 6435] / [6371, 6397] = 1.08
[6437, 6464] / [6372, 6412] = 1.06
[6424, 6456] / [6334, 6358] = 1.02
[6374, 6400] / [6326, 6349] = 0.94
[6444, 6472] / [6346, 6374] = 1.02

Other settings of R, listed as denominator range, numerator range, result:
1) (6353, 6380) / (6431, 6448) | 1.11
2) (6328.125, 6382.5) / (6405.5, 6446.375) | 1.07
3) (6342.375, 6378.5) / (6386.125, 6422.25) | 1.02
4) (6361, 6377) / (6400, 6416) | 1.04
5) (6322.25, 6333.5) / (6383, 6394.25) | 1.04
